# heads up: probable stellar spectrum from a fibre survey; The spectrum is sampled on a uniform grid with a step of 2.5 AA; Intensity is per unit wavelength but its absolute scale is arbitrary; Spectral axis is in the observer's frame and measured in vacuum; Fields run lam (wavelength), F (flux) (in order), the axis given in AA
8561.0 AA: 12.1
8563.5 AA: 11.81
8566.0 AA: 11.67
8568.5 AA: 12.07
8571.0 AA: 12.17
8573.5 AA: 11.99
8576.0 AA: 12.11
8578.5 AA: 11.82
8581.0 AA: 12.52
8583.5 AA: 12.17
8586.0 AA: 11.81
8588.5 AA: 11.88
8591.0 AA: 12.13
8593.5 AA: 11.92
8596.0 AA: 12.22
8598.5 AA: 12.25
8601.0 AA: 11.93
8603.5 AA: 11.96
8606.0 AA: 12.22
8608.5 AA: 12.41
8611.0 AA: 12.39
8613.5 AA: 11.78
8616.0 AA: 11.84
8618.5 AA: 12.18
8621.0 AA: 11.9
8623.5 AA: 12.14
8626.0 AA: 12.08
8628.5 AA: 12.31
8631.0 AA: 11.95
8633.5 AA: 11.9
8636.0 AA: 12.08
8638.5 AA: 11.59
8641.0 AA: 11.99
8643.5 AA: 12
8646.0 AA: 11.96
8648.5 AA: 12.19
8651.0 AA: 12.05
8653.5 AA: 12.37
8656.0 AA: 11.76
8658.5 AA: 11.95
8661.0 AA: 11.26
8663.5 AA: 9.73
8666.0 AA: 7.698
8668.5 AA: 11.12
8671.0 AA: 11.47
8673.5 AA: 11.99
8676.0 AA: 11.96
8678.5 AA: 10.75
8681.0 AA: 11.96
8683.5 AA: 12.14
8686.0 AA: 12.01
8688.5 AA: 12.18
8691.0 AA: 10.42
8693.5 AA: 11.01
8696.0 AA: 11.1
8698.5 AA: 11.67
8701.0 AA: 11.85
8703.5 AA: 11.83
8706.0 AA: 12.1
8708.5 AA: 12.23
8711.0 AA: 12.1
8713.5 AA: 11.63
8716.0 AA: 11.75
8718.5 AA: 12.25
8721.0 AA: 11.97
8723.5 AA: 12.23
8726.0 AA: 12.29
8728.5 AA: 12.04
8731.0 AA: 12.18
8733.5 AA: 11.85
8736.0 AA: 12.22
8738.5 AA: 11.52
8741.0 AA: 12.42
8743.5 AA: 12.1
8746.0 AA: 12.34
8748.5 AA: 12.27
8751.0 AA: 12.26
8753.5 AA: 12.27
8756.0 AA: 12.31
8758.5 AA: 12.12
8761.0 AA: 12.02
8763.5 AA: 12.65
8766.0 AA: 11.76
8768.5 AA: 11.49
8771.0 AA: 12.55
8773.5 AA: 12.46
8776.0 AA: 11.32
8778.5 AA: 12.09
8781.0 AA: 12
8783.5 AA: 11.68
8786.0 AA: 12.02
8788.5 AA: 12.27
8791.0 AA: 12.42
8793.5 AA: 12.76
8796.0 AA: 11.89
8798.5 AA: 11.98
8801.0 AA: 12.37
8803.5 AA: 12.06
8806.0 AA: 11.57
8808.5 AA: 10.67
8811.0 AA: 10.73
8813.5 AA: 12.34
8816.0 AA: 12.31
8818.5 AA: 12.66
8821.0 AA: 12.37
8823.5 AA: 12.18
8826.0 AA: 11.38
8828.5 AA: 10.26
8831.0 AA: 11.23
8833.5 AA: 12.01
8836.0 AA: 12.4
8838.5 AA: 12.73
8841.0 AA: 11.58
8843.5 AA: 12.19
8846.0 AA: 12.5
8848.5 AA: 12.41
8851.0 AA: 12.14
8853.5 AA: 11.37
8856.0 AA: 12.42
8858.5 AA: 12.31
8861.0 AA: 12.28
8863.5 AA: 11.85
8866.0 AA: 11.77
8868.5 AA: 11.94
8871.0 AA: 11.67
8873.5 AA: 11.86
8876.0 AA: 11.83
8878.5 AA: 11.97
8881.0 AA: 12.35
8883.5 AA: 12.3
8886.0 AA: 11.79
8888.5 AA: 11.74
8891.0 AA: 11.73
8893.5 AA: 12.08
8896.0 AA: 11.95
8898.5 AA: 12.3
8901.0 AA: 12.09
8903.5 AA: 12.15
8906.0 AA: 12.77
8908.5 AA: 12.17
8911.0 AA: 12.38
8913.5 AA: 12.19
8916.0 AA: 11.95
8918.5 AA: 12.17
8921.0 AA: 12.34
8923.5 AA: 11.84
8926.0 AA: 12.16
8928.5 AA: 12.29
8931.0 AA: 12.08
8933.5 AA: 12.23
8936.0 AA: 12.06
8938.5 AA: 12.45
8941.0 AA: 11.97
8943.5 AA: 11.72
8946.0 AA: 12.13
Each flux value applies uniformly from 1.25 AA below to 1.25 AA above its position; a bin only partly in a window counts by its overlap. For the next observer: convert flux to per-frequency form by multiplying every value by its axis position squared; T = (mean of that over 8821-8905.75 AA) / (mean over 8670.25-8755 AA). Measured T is 1.0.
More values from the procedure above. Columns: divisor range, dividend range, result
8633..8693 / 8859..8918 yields 1.10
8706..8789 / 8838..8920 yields 1.03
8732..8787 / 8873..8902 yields 1.02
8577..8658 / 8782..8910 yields 1.05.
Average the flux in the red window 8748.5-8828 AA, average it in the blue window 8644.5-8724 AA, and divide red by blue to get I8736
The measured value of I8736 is 1.0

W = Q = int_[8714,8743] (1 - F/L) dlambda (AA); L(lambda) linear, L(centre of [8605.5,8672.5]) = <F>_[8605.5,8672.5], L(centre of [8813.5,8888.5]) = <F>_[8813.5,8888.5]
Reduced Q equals -0.5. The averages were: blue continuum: 11.7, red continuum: 12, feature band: 12.1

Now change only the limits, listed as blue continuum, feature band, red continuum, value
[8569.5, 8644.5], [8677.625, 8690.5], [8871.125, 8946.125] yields 0.33 AA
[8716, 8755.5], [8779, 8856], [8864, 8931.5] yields 0.91 AA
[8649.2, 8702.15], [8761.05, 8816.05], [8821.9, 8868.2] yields -1.00 AA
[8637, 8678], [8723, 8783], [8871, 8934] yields -2.13 AA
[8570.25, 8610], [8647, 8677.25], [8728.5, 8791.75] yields 1.99 AA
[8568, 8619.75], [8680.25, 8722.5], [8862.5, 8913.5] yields 1.02 AA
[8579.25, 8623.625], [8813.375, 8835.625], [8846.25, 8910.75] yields 0.39 AA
